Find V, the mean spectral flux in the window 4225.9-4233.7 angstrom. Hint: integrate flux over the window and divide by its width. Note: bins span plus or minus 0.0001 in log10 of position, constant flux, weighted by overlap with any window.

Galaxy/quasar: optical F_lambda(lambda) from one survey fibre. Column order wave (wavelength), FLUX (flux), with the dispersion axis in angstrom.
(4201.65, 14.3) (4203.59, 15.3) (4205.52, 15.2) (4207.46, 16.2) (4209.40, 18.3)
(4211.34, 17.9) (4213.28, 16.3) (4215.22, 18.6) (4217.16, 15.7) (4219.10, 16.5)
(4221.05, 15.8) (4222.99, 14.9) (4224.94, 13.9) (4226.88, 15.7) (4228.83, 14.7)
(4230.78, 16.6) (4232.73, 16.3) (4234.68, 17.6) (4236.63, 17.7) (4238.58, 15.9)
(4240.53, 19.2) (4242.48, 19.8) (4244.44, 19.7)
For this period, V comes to 15.8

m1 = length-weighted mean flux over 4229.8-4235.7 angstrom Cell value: 16.8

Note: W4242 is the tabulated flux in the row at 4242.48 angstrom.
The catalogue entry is 19.8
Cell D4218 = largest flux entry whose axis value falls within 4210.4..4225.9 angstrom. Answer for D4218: 18.6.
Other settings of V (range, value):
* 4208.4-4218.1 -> 17.4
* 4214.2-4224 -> 16.3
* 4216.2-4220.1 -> 16.1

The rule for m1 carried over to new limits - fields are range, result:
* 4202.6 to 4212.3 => 16.6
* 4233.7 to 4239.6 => 17.1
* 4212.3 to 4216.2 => 17.5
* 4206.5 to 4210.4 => 17.2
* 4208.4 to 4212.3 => 18.1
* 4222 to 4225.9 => 14.4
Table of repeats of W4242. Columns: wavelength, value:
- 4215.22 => 18.6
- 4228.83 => 14.7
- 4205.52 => 15.2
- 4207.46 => 16.2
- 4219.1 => 16.5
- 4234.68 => 17.6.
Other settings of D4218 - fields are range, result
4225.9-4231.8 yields 16.6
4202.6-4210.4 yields 18.3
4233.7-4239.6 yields 17.7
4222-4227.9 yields 15.7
